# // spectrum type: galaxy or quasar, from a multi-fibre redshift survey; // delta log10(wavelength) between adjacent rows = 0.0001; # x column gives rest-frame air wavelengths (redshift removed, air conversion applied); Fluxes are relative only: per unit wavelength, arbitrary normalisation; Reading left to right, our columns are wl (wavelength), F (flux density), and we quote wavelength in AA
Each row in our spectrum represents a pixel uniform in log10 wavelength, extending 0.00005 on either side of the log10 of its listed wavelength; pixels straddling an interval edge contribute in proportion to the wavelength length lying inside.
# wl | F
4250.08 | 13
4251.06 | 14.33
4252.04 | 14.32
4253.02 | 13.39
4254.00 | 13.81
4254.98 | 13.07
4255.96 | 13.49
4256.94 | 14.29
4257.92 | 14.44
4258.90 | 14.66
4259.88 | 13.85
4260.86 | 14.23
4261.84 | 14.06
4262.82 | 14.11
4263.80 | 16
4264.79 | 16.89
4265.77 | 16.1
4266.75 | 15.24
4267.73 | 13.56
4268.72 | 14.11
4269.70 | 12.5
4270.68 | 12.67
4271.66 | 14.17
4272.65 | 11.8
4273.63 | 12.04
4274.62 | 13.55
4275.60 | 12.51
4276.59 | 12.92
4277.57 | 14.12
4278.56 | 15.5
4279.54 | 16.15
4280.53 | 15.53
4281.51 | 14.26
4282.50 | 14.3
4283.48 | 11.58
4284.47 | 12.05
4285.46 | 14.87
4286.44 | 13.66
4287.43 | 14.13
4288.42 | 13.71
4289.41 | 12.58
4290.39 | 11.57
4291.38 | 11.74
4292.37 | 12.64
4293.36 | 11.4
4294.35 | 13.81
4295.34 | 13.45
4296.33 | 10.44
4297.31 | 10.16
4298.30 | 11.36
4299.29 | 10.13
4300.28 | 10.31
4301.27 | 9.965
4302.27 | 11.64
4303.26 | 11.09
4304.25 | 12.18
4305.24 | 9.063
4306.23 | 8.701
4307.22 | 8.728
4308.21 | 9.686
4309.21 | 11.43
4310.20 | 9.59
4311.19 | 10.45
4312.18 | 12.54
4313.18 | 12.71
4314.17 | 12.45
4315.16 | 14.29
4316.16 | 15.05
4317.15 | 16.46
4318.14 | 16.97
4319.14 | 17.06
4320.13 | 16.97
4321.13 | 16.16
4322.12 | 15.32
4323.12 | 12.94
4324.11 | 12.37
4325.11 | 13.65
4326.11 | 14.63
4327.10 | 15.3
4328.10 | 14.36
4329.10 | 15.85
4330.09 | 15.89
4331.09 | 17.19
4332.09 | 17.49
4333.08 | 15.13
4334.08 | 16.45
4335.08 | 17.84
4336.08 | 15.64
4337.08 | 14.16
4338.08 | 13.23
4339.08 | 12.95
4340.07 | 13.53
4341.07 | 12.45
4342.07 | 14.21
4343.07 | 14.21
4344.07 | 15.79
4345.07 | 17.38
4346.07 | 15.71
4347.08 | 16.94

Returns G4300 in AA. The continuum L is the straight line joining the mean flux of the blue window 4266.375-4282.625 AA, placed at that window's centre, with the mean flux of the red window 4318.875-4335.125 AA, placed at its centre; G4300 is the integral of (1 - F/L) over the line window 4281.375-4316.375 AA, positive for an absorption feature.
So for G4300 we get 6.55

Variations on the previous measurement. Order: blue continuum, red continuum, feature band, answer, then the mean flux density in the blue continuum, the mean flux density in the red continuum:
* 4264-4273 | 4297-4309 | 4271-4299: -1.69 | 14.2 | 10.3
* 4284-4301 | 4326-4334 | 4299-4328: 3.22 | 12.2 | 15.8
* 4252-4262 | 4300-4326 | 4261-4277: -0.26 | 13.9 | 12.7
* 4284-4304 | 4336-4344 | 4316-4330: -2.23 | 12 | 13.8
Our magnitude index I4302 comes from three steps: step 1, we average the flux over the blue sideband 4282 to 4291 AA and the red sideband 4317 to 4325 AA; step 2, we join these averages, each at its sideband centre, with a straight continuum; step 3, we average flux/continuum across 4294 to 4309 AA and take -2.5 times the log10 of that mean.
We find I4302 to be 0.300 mag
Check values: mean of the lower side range 13.1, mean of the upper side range 15.4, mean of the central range 10.7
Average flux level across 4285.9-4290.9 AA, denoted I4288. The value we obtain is 13.2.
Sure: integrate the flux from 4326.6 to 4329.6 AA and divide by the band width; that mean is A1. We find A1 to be 15.2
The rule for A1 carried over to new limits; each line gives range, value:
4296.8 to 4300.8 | 10.5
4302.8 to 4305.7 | 10.8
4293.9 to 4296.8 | 12.6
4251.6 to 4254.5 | 13.8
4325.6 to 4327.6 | 15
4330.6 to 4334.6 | 16.6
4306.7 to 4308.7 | 9.22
